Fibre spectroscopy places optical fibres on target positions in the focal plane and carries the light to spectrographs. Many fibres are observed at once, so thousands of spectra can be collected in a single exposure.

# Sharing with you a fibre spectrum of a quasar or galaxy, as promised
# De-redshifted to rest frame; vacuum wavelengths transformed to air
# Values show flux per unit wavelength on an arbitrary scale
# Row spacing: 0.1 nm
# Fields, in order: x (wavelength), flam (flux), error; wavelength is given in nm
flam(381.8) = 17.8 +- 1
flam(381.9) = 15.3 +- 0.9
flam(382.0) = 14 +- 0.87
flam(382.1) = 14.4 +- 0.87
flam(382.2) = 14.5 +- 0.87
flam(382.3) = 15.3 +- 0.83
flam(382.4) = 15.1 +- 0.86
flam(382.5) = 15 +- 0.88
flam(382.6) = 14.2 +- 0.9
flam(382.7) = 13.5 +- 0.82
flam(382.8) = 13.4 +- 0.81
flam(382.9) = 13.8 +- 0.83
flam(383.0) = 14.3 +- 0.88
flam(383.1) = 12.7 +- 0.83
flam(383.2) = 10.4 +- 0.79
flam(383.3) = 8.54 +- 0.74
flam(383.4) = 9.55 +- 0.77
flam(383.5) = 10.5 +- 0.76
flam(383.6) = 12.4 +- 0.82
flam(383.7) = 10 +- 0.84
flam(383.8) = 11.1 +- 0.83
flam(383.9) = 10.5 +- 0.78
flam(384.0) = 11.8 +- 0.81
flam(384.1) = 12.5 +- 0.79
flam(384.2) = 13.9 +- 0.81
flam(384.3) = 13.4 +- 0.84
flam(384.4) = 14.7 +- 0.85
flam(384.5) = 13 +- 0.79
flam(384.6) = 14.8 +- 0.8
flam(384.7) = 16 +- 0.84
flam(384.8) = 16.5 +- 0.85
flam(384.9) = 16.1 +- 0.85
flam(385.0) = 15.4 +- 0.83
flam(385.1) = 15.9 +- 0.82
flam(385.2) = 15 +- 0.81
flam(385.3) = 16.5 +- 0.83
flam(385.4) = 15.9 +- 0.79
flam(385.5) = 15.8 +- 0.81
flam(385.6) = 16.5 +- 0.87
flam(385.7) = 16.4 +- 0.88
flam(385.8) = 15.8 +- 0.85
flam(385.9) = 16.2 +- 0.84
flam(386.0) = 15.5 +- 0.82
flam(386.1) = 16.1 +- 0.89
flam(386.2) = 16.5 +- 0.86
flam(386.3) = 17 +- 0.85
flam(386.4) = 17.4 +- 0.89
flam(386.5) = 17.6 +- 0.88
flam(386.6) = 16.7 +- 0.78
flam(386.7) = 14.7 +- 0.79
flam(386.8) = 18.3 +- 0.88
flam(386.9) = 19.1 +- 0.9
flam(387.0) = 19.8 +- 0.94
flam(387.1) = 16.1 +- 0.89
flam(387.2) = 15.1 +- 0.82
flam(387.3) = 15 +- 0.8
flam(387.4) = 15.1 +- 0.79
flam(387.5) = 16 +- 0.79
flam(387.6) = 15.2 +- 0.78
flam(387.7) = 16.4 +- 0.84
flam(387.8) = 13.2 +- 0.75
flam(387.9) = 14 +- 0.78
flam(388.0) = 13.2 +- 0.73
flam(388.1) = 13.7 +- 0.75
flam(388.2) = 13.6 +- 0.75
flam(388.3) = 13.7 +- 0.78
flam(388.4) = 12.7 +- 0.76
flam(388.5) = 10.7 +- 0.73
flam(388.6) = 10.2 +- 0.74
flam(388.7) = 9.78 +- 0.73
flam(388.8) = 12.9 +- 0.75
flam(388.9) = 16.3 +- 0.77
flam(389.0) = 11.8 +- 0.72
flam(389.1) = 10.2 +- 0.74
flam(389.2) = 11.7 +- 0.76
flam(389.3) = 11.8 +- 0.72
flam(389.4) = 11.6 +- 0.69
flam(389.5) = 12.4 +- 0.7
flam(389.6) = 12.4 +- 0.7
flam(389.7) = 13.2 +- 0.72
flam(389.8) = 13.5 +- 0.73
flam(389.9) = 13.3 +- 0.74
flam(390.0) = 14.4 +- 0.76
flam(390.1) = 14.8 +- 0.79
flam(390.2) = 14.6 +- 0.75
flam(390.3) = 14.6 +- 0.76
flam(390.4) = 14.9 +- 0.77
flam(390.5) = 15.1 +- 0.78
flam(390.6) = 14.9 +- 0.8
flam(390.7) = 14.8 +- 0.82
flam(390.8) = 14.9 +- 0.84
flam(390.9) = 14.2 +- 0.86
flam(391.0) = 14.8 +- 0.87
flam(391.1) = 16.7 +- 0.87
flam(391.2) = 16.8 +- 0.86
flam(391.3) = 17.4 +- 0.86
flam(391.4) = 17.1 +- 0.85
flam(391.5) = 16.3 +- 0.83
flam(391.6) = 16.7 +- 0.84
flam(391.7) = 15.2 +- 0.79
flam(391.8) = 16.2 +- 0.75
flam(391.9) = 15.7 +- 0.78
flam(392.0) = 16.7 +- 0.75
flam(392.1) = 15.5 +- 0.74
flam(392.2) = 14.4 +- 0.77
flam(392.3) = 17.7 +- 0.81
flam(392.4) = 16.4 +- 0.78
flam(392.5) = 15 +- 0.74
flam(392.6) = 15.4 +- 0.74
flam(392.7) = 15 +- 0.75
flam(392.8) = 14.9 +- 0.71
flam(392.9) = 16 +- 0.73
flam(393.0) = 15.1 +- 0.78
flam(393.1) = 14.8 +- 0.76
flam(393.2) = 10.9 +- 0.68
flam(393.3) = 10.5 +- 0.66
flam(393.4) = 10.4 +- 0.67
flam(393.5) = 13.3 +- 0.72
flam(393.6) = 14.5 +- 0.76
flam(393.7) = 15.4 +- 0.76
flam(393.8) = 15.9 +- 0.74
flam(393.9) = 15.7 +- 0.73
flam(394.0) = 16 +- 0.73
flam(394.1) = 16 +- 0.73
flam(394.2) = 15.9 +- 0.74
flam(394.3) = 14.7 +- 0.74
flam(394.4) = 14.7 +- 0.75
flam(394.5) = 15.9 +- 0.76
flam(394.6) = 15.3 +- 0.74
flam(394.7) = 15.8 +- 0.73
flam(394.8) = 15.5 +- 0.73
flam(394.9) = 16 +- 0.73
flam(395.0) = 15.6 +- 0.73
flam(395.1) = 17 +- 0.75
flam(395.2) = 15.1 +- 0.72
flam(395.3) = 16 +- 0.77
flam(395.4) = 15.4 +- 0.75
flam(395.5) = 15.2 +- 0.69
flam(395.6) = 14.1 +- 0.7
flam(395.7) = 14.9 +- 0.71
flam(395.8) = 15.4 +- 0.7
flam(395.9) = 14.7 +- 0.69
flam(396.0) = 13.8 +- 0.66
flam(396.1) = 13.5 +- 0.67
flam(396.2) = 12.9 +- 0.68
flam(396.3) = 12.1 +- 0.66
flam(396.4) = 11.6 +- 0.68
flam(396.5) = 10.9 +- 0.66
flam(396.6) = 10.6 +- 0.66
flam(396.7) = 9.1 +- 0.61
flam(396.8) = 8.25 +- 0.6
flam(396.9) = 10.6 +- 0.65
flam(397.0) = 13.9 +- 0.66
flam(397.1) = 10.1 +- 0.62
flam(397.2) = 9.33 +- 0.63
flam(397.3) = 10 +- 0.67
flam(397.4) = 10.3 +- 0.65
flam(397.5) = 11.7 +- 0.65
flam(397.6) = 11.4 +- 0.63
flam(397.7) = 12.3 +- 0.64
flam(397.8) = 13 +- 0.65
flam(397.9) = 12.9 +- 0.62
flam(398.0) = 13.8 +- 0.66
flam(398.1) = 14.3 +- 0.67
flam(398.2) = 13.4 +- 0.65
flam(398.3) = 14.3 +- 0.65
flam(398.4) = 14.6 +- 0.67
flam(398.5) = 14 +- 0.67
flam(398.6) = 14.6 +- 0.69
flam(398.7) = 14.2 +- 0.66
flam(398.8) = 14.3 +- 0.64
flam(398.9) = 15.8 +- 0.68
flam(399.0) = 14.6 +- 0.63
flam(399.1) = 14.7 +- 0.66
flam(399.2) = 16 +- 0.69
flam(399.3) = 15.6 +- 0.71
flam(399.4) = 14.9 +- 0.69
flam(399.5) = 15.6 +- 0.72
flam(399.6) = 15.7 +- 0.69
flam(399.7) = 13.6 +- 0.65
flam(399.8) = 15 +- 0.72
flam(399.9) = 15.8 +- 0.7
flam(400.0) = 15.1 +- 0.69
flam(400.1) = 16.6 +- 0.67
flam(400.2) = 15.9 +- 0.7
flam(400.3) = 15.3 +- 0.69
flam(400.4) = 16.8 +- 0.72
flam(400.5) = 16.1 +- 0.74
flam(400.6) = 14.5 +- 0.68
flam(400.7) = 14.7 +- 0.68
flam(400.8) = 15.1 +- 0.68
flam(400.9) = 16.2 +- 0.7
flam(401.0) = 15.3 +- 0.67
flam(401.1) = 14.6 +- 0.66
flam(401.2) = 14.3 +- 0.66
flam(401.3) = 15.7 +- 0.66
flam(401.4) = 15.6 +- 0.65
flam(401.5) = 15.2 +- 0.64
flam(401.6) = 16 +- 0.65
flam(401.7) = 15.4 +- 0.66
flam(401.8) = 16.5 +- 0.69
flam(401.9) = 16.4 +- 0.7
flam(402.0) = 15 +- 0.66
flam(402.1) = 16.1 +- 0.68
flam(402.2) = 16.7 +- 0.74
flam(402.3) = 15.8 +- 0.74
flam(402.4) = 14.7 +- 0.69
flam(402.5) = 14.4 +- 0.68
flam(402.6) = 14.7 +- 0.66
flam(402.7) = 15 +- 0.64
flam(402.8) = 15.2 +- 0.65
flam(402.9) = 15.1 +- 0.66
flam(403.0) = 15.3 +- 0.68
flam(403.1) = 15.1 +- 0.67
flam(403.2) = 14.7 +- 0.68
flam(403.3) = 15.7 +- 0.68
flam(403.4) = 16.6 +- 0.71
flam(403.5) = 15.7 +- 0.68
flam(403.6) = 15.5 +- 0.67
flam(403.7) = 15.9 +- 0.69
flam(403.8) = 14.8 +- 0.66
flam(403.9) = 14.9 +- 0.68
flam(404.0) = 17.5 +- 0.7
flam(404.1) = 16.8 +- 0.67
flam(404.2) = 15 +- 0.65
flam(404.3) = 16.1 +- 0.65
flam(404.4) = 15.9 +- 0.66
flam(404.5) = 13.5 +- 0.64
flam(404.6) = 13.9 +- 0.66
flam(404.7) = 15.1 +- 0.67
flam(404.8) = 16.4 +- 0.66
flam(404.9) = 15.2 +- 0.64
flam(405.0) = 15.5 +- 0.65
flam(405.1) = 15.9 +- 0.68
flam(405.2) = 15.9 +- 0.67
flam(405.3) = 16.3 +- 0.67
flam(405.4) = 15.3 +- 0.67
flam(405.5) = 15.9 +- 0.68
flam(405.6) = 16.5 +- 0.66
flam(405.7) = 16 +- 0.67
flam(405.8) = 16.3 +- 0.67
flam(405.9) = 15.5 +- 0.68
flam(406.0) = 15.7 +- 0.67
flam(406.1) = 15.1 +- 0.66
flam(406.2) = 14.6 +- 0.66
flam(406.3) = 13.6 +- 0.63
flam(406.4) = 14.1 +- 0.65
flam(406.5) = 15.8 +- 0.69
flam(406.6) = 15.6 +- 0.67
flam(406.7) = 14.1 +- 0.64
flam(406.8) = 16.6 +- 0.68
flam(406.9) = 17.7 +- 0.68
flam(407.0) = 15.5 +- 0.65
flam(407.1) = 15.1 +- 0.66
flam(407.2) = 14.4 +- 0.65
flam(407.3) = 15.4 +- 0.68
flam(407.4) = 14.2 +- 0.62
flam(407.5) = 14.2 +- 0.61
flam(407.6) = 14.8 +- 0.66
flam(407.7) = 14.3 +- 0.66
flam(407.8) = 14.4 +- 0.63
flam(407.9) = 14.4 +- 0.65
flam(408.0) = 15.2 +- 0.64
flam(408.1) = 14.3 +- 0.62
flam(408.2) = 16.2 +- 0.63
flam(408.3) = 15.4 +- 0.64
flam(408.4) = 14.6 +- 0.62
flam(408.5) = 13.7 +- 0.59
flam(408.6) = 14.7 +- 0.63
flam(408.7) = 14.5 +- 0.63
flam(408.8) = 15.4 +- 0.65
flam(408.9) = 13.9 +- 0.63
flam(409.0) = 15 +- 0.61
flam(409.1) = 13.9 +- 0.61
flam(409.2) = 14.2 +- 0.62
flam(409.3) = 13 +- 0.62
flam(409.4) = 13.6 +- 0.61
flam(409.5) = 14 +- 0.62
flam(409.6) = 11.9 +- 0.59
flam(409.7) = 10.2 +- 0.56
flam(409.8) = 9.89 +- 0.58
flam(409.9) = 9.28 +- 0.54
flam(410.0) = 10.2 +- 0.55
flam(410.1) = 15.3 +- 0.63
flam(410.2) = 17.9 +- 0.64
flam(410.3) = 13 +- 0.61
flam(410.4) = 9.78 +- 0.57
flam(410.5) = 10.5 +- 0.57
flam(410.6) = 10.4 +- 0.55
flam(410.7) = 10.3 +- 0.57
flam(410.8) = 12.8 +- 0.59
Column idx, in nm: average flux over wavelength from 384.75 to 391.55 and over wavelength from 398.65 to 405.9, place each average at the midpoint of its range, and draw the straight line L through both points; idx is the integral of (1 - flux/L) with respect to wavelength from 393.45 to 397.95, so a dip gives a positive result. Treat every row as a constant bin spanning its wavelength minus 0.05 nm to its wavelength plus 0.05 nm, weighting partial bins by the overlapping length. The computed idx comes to 0.467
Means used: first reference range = 14.9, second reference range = 15.5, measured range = 13.6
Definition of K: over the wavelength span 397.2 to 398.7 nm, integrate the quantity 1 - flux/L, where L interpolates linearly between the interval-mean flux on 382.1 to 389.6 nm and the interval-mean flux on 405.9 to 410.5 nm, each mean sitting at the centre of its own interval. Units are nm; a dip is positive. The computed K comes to 0.141 nm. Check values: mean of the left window 14.2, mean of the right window 14.2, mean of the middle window 12.8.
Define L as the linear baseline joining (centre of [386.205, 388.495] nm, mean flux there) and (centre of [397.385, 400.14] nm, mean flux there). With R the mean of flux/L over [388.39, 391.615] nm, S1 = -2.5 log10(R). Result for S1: 0.10 mag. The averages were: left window 15.5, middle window 13.8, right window 14.3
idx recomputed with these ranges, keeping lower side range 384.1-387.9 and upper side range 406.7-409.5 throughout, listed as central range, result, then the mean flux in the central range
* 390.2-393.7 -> 0.10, 15.1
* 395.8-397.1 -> 0.29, 11.9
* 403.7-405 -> -0.05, 15.4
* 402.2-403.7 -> -0.03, 15.3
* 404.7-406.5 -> -0.08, 15.5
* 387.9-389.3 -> 0.30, 12.4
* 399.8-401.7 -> -0.05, 15.5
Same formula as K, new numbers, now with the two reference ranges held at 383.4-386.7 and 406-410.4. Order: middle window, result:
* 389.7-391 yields 0.01 nm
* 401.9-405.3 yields -0.27 nm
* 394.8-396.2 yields -0.06 nm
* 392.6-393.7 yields 0.06 nm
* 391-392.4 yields -0.16 nm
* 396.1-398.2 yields 0.42 nm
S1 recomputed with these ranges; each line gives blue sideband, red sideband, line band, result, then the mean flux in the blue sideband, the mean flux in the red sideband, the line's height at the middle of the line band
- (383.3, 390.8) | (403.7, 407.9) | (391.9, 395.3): -0.032 mag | 14.3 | 15.3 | 14.6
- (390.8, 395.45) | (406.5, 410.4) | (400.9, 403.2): -0.052 mag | 15.3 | 14.2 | 14.7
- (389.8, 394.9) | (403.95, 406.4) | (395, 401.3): 0.103 mag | 15.1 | 15.5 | 15.3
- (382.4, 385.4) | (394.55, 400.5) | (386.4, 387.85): -0.209 mag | 13.4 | 13.9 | 13.5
